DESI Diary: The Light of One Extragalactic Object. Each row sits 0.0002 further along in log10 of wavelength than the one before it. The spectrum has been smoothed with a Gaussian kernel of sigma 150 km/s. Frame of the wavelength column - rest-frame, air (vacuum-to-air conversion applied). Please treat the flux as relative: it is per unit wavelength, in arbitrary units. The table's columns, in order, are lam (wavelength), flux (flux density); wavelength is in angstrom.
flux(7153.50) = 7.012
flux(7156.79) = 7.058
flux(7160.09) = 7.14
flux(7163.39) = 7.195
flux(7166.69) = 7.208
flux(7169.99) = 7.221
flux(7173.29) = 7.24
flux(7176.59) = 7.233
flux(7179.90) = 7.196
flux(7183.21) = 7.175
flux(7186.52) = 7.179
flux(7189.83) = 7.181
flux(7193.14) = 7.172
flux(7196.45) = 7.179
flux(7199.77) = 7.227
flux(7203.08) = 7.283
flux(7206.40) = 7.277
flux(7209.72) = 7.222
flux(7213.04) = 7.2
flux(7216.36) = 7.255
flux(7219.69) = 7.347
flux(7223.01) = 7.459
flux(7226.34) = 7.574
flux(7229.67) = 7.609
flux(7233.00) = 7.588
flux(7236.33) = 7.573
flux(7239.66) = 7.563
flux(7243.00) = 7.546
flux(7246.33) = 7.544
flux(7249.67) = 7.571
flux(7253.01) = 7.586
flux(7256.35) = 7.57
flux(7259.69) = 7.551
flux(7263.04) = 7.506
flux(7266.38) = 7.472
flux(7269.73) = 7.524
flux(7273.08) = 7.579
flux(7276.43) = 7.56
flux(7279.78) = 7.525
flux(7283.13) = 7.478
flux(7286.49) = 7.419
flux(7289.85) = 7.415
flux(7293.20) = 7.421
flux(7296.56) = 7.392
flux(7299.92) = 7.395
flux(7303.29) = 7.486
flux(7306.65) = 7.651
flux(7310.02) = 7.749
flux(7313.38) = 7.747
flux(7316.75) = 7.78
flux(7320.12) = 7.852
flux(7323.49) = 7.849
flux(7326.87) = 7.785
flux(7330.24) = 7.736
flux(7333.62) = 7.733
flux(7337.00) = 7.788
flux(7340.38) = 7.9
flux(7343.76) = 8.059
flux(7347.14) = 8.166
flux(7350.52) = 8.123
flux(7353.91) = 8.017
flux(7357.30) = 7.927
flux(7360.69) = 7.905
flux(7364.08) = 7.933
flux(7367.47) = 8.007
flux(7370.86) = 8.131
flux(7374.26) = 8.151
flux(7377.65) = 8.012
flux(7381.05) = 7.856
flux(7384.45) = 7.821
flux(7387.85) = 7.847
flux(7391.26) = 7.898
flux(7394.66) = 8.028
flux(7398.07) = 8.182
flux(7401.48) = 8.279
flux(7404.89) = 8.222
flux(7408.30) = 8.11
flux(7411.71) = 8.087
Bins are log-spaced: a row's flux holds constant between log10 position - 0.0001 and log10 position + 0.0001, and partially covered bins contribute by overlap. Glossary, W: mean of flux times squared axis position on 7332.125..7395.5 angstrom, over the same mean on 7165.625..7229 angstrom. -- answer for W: 1.15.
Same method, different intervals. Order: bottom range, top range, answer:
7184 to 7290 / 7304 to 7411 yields 1.11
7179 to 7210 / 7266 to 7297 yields 1.06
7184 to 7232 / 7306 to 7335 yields 1.10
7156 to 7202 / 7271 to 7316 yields 1.08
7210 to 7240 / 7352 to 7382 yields 1.12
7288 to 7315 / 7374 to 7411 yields 1.09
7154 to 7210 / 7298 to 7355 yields 1.13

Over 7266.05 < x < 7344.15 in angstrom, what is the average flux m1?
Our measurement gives 7.63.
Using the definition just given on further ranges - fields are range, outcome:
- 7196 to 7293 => 7.46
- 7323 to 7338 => 7.77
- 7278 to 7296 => 7.45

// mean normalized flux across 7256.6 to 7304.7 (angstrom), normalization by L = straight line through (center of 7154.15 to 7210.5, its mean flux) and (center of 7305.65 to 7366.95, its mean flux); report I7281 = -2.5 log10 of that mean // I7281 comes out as 0.02 mag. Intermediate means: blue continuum 7.2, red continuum 7.88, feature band 7.48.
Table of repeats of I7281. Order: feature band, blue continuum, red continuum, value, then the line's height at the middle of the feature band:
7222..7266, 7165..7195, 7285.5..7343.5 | -0.02 mag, 7.42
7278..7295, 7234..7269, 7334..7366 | 0.04 mag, 7.7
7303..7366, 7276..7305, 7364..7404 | -0.02 mag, 7.72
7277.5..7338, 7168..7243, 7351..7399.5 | 0.01 mag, 7.72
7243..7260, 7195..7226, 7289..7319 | -0.02 mag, 7.41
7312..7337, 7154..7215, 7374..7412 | 0.00 mag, 7.76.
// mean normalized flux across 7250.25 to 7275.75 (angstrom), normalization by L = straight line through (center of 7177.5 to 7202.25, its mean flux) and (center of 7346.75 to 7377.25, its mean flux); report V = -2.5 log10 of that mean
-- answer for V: 0.001 mag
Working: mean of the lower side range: 7.19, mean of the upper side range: 8.03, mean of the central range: 7.54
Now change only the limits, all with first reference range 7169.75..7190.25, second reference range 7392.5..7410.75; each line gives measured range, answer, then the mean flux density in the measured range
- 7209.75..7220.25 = 0.02 mag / 7.25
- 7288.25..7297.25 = 0.04 mag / 7.42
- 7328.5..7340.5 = 0.01 mag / 7.77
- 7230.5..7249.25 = -0.02 mag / 7.57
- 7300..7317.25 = 0.02 mag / 7.65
